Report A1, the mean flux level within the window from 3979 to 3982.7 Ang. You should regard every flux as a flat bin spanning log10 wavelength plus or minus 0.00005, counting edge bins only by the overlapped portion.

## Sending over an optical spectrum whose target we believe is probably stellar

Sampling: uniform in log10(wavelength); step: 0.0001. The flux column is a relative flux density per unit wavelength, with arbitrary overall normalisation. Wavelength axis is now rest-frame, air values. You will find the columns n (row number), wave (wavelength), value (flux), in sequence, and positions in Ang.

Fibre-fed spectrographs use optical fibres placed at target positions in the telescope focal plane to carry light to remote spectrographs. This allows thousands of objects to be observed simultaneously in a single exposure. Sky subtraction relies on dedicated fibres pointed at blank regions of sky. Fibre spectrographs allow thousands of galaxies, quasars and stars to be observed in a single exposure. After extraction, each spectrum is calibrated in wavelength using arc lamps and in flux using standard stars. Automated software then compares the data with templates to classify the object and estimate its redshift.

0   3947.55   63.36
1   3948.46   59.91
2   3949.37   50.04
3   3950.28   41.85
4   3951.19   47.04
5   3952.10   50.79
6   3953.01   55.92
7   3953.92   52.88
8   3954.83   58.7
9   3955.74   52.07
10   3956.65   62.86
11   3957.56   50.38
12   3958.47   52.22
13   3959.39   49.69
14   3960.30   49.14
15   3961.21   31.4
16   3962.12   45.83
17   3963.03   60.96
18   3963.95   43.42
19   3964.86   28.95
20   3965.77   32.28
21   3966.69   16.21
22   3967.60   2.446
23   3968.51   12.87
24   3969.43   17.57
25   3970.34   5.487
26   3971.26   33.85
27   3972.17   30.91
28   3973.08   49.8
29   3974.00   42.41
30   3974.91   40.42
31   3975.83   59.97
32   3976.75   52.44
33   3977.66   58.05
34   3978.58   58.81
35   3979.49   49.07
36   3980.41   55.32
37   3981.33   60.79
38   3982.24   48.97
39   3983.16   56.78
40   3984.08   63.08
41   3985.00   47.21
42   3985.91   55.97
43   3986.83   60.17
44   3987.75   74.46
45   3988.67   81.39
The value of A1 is 53.7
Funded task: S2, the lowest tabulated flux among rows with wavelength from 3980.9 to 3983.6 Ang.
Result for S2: 48.97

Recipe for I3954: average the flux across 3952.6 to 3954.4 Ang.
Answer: 54.4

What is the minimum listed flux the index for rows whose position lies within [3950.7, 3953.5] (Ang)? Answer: 47.04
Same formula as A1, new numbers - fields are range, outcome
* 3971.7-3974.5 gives 41.1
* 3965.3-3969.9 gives 16.3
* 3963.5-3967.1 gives 30.4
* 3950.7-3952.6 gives 48.9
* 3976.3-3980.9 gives 54.8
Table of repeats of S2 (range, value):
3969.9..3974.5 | 5.487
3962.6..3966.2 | 28.95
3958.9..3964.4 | 31.4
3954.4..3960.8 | 49.14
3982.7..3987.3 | 47.21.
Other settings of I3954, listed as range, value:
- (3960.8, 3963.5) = 46.3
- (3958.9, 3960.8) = 48.9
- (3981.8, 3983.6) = 52.8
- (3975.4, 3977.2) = 56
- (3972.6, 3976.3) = 48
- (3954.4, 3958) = 56.1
